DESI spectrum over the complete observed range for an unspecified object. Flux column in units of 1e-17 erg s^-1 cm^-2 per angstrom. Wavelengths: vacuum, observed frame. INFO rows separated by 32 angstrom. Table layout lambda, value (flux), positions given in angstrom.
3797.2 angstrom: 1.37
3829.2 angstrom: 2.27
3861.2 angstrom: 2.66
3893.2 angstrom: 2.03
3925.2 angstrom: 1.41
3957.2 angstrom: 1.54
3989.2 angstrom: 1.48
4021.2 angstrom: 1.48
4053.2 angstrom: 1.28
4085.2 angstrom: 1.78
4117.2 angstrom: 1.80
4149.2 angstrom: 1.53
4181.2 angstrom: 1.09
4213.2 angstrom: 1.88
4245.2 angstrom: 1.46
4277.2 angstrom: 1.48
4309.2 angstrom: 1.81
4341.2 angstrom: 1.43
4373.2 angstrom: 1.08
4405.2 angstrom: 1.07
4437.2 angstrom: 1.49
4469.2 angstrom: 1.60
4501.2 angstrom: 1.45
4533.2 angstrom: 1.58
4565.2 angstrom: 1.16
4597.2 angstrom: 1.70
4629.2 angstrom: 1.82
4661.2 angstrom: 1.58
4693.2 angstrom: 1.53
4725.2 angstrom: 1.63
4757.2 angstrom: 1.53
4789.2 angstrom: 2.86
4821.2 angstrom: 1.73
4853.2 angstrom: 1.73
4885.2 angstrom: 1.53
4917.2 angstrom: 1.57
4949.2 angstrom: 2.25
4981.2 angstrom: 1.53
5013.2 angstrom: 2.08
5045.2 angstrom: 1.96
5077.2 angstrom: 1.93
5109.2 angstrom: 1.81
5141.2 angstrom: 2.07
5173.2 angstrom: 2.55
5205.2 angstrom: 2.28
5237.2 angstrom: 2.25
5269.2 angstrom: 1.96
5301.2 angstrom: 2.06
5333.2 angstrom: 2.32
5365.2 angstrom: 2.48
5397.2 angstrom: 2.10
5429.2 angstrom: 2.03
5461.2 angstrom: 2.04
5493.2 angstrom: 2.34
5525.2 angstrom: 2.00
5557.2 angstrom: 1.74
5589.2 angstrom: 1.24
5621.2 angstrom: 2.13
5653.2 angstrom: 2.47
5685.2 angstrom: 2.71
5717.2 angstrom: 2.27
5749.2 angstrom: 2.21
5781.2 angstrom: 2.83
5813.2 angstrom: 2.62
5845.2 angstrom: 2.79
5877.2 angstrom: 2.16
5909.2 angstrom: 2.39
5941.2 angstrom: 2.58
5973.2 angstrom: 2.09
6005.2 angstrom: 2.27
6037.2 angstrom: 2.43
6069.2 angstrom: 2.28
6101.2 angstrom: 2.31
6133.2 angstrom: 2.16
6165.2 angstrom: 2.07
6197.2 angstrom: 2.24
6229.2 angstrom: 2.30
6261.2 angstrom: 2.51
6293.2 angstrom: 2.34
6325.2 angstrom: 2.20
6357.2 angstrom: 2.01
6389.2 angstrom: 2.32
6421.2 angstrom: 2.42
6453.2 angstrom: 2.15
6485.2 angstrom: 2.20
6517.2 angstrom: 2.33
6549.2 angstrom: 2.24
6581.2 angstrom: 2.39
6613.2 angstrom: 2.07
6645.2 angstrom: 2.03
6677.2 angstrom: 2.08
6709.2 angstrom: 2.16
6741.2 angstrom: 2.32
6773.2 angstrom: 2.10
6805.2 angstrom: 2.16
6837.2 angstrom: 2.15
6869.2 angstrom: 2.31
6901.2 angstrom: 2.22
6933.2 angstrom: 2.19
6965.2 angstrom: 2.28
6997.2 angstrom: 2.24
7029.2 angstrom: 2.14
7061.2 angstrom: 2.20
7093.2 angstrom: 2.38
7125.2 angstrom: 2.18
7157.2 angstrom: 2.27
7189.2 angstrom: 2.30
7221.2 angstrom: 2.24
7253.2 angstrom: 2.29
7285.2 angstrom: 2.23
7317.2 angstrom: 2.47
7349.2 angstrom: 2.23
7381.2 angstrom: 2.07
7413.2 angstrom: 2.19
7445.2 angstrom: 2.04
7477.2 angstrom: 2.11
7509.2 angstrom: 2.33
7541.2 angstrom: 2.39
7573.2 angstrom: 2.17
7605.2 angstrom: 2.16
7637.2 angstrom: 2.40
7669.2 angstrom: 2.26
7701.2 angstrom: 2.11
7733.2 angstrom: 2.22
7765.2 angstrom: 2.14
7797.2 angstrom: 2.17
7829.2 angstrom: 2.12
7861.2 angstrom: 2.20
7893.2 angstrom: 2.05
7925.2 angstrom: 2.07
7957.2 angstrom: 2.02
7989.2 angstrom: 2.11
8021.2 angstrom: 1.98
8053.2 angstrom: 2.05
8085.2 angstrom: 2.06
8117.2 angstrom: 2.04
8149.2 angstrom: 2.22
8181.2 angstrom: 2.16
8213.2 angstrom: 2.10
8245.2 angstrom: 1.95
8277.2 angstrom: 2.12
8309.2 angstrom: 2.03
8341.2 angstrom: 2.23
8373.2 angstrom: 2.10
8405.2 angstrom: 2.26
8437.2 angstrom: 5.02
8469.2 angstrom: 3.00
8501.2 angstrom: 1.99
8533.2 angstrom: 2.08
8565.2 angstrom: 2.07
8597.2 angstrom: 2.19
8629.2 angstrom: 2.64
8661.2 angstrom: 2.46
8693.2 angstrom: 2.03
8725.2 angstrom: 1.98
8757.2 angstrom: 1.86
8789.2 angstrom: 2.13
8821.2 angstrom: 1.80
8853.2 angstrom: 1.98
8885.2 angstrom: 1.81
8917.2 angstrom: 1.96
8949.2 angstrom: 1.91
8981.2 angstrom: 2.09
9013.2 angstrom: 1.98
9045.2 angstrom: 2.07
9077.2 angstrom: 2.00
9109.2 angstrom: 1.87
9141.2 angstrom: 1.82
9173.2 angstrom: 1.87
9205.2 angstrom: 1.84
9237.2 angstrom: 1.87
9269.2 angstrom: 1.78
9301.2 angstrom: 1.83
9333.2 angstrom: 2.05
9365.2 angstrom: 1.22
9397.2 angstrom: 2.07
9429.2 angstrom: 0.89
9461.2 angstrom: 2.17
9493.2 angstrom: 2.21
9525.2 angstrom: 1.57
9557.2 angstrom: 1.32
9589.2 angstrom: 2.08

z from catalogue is 0.285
